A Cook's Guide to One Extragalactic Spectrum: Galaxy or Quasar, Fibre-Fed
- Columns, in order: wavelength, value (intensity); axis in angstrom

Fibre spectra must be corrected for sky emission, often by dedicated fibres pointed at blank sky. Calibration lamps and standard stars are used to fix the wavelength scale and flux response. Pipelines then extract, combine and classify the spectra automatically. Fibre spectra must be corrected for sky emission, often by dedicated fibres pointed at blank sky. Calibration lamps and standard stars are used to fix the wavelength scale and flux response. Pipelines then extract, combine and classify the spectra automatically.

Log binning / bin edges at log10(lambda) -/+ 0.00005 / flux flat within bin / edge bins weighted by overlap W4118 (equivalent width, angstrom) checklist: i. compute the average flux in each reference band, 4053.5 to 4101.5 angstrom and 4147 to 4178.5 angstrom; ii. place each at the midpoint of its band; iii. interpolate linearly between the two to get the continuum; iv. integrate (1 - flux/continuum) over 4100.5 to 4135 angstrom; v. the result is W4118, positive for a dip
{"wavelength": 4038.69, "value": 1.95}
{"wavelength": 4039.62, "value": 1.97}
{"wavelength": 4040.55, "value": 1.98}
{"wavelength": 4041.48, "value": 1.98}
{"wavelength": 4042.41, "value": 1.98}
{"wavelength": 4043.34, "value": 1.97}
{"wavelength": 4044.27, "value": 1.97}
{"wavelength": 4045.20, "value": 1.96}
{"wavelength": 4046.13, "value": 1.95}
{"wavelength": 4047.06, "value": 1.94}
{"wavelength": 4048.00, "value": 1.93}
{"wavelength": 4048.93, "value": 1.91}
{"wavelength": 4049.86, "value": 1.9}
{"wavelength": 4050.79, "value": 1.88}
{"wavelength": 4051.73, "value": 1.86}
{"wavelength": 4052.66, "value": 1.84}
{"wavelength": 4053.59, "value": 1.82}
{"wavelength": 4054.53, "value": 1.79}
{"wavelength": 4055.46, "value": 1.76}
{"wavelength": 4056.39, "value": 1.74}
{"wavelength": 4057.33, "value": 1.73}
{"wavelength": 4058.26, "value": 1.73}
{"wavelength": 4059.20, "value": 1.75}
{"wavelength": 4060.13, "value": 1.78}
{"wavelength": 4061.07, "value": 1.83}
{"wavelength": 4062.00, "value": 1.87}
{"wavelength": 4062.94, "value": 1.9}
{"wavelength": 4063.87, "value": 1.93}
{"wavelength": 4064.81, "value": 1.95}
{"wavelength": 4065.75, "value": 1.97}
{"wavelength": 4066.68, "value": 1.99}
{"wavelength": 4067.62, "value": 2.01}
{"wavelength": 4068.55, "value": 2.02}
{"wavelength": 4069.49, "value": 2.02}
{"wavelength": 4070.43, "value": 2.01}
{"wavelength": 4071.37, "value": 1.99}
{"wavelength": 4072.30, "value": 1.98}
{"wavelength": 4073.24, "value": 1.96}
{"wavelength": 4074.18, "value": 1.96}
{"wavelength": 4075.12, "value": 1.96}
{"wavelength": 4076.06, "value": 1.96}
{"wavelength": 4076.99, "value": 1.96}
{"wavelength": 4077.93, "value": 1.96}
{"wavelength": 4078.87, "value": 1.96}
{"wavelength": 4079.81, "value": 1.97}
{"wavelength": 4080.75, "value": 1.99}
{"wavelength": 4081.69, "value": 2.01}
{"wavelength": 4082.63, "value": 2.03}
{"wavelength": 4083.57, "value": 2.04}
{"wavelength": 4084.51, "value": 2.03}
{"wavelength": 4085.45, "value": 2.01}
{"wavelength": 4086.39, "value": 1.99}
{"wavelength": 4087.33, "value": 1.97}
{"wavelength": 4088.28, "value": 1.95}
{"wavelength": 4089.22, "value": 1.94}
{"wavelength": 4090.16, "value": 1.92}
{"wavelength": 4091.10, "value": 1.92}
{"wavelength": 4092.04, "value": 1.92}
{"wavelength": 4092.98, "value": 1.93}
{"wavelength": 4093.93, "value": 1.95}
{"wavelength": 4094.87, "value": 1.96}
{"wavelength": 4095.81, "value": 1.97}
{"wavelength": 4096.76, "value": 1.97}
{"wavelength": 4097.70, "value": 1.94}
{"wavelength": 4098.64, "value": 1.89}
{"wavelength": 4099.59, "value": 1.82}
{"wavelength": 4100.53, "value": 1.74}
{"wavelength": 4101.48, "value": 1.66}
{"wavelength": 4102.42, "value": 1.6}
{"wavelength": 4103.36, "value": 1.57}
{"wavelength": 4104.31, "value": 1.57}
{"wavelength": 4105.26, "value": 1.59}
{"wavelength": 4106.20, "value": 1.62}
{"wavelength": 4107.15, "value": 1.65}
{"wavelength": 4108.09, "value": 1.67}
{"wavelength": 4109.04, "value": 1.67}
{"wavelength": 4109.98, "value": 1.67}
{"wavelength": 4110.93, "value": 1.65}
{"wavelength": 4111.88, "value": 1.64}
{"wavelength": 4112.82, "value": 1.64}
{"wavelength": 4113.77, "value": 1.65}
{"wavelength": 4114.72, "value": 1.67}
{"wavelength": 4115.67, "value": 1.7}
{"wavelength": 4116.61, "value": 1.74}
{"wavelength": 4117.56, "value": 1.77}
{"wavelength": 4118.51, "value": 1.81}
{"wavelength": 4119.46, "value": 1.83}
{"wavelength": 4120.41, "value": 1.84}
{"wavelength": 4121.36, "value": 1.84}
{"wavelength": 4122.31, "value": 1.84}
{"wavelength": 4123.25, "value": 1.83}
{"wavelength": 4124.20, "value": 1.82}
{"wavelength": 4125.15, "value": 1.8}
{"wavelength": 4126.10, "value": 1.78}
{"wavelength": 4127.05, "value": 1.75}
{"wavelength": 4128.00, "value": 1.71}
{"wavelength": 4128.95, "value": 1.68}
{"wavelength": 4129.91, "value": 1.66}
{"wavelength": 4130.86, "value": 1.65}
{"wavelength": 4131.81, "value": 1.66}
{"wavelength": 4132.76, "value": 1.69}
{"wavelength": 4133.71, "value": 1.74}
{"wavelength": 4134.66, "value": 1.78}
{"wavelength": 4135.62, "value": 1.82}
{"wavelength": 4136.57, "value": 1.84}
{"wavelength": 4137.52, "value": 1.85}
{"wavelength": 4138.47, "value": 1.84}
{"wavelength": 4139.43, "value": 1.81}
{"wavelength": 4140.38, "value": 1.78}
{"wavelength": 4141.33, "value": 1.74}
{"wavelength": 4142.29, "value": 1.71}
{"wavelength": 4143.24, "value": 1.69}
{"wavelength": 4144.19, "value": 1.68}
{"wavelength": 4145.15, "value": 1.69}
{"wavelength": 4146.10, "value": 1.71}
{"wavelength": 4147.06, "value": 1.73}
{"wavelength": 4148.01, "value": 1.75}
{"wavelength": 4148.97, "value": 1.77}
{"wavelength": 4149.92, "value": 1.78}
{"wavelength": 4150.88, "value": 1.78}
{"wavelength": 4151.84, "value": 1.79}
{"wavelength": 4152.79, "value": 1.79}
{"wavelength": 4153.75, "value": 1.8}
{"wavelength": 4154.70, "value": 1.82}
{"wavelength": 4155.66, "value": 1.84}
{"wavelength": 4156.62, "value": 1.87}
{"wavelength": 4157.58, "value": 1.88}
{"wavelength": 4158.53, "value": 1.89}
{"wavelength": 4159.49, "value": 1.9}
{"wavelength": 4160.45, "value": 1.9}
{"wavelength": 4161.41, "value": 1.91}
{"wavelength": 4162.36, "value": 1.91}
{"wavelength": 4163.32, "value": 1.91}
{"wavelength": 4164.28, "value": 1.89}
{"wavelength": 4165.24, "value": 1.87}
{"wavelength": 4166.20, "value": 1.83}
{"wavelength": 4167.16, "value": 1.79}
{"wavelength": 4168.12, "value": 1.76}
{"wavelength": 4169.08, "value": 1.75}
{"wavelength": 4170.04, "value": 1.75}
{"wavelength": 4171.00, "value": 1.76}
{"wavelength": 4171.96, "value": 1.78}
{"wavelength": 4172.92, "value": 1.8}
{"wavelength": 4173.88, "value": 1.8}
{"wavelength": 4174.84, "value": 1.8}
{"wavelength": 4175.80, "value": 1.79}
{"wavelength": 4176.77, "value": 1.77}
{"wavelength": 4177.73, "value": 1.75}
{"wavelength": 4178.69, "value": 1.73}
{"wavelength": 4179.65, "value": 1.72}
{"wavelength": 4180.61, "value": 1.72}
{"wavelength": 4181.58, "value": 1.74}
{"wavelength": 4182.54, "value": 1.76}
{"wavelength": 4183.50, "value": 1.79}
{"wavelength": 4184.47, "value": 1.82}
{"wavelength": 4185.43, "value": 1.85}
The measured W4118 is 3.0 angstrom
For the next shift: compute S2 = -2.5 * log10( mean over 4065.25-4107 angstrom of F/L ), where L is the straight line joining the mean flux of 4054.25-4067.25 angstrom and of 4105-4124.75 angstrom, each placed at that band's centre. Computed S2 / -0.07 mag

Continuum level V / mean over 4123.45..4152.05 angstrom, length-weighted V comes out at 1.75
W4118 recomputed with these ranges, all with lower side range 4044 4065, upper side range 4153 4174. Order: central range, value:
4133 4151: 0.8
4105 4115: 1.1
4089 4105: 0.1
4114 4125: 0.3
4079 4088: -0.7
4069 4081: -0.8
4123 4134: 0.7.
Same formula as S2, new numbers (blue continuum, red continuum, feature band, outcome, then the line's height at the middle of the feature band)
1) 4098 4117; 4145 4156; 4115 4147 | -0.02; 1.73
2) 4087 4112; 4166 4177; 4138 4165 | -0.01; 1.78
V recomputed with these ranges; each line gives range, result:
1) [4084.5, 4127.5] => 1.8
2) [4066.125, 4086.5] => 1.99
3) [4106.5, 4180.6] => 1.77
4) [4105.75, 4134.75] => 1.72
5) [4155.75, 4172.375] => 1.84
